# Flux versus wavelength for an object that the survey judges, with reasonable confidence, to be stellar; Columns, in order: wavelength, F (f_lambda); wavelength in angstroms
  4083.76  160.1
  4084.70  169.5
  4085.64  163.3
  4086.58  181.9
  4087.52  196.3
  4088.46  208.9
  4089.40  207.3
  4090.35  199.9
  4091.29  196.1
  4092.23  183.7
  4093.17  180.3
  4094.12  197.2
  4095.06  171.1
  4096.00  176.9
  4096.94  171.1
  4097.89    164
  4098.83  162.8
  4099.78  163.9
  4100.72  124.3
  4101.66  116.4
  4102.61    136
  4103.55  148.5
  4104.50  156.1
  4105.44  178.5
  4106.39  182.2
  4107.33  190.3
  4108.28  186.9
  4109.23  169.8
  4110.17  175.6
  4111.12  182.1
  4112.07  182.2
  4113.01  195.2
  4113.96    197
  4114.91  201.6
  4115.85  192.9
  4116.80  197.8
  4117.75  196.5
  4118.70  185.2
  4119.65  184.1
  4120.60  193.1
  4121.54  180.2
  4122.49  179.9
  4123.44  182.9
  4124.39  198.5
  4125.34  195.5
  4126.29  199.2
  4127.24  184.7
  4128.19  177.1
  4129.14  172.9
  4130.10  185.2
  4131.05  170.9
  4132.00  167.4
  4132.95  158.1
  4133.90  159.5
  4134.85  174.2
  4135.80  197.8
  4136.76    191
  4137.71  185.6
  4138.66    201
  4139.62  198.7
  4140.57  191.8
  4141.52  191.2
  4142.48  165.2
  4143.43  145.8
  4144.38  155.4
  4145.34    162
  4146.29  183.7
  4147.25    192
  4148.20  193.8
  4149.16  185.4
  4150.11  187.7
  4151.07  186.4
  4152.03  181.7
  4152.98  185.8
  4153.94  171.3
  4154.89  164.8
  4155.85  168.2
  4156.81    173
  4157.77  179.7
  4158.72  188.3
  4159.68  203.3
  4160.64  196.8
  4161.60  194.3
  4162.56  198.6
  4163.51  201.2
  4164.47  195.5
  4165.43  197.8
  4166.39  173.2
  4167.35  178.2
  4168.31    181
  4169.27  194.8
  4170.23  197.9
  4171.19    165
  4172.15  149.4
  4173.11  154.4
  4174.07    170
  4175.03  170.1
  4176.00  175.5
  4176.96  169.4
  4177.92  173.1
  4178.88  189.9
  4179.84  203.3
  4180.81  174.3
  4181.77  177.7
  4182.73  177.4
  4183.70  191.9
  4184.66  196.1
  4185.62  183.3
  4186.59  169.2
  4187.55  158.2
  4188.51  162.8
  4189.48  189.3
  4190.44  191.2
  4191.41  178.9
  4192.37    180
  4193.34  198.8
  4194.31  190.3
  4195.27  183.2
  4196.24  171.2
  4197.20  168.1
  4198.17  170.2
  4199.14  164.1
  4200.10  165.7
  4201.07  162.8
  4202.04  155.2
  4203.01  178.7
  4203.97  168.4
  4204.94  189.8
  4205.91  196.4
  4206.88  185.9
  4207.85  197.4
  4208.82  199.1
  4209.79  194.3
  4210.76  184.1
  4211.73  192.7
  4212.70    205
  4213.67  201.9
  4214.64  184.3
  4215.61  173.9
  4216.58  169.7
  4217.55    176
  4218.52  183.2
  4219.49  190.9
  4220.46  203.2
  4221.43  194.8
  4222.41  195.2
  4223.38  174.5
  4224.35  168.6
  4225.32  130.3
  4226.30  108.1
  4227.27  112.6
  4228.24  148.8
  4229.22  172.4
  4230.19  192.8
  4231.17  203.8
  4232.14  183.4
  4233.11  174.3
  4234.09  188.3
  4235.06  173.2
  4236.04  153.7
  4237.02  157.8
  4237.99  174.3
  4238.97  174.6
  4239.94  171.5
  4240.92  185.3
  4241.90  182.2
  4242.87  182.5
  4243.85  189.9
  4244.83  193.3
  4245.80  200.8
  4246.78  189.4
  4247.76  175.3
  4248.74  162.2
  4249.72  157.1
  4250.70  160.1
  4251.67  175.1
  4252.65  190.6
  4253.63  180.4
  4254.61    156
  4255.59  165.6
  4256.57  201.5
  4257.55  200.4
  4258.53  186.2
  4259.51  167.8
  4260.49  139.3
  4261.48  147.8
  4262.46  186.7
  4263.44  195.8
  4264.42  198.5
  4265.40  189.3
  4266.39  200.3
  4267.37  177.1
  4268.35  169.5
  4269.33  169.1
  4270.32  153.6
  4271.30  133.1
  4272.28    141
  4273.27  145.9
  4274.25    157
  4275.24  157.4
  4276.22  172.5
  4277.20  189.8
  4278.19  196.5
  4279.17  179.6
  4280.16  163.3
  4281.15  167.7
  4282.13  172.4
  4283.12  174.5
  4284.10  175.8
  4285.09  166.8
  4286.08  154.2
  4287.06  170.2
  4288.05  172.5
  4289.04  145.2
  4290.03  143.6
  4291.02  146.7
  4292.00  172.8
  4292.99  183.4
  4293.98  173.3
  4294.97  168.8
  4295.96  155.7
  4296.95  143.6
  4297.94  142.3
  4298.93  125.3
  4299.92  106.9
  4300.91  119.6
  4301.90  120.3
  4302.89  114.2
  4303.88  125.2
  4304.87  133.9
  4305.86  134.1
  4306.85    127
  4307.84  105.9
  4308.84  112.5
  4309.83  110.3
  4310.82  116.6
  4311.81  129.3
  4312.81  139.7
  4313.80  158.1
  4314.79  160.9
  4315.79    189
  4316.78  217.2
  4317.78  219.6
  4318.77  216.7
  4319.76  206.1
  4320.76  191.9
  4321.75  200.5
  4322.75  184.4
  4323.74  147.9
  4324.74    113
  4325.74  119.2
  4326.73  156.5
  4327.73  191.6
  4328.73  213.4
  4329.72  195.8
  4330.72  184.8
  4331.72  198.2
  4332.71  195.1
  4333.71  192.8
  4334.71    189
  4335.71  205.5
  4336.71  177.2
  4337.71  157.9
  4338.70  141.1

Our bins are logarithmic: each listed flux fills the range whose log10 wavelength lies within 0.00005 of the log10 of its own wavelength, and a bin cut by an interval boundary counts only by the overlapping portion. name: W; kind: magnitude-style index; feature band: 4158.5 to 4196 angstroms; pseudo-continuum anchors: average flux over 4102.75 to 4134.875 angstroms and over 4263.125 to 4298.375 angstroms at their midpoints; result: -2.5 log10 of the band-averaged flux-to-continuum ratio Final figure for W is -0.04 mag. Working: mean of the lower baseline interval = 181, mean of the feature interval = 183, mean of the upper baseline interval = 167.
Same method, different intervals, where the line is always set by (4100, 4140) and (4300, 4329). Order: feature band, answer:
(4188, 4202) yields -0.044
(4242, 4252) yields -0.106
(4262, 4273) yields -0.090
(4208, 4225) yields -0.130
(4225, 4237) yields 0.016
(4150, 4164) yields -0.067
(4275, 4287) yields -0.100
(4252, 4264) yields -0.102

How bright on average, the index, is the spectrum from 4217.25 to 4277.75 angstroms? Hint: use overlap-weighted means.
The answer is 173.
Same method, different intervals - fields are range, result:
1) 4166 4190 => 177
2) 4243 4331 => 164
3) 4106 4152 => 184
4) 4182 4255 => 178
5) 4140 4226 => 181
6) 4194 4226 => 180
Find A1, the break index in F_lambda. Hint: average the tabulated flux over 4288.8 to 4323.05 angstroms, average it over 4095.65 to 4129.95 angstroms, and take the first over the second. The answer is 0.86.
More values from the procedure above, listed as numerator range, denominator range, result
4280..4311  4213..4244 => 0.83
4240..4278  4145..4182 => 0.96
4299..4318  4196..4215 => 0.76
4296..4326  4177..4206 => 0.83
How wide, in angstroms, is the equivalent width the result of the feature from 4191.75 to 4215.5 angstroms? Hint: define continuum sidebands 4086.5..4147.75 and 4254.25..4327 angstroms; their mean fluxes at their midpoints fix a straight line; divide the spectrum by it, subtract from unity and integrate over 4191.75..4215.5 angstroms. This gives -1.8 angstroms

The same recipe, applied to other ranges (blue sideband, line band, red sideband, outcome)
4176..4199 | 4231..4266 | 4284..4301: -2.8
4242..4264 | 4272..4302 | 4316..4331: 3.6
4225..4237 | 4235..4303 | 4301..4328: -4.0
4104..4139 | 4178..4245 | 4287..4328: -3.9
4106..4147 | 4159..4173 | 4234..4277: -0.5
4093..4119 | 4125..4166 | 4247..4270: -1.9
